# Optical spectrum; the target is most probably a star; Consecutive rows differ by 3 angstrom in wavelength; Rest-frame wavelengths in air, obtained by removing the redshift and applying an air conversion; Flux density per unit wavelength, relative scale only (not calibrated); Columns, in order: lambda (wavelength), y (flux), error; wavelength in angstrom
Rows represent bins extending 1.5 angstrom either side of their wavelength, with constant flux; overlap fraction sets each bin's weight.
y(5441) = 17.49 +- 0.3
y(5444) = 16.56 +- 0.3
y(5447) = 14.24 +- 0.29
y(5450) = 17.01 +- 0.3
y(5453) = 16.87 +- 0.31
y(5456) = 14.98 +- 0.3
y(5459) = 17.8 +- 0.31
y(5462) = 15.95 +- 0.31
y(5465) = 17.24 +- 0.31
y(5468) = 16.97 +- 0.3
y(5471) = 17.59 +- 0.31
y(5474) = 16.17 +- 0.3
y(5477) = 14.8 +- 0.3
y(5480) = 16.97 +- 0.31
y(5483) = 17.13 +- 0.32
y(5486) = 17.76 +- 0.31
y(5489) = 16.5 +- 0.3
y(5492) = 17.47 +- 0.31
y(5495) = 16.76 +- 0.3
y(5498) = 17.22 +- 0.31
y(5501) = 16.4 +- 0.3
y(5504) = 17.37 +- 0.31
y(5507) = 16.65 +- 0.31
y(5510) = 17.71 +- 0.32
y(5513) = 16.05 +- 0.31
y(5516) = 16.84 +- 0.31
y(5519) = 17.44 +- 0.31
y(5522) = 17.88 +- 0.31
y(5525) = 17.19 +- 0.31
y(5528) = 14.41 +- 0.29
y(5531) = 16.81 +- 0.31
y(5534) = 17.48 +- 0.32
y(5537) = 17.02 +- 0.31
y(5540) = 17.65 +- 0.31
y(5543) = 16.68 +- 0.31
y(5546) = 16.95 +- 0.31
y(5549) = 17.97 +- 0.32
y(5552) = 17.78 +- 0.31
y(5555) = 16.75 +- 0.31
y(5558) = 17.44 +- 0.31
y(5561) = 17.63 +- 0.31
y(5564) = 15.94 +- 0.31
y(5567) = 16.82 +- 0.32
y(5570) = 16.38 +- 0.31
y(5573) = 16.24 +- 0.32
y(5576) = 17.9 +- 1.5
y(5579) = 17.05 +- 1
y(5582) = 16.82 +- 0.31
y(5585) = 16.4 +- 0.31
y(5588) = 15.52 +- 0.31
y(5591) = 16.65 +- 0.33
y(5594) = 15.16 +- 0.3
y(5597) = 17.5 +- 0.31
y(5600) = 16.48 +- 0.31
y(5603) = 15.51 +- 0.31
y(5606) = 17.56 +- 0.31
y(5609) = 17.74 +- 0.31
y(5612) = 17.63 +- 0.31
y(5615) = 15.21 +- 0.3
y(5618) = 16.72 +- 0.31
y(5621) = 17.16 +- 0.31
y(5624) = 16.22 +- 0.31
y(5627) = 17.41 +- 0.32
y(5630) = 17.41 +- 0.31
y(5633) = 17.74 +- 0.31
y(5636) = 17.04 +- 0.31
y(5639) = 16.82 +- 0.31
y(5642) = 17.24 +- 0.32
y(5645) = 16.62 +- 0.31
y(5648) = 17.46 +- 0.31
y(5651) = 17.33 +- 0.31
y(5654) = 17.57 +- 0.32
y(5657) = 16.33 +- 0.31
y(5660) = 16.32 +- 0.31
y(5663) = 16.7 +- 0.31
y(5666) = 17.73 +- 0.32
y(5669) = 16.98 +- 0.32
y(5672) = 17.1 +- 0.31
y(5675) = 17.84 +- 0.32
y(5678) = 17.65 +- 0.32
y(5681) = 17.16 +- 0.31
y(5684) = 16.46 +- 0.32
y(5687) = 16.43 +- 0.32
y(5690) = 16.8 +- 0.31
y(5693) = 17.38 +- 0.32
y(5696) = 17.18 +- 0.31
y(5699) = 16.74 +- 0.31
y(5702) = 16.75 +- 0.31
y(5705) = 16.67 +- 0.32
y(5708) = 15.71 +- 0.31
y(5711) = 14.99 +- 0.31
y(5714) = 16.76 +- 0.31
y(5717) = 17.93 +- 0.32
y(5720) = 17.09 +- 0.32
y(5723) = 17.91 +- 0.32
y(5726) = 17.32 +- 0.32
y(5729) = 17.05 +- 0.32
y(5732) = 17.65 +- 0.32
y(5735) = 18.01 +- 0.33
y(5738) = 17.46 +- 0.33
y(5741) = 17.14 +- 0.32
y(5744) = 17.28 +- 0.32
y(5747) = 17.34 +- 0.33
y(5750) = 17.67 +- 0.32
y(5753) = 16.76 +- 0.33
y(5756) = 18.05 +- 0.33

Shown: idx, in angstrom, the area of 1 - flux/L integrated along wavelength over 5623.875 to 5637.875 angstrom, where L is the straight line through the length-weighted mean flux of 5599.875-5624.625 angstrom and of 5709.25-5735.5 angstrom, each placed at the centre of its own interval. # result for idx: -0.4 angstrom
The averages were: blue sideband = 16.7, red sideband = 17.1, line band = 17.2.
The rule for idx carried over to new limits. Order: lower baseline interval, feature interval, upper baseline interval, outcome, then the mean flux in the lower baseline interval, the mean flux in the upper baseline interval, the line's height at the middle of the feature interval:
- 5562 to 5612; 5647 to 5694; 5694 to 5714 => -1.7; 16.6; 16.4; 16.5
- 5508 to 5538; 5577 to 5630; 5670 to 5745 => 0.9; 16.9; 17.1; 17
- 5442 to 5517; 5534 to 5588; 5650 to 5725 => -0.7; 16.7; 16.9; 16.8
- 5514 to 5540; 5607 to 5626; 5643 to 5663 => 0.1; 16.9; 16.9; 16.9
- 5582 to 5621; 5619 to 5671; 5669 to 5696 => -0.7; 16.5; 17.1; 16.8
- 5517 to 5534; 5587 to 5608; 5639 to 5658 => 0.7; 16.8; 17.1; 17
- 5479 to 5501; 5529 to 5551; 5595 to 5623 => -0.3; 17.1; 16.8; 17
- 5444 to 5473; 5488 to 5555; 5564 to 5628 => -1.8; 16.5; 16.6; 16.6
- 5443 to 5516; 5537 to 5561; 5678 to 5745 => -0.8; 16.7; 17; 16.8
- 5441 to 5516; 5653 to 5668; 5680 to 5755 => 0.0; 16.7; 17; 17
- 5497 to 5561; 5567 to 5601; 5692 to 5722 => 0.8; 17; 16.7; 16.9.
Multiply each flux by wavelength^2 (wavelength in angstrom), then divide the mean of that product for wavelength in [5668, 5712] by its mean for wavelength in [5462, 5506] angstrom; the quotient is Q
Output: 1.07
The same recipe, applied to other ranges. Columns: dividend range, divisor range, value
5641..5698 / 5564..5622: 1.05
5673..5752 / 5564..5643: 1.06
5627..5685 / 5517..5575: 1.05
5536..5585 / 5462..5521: 1.04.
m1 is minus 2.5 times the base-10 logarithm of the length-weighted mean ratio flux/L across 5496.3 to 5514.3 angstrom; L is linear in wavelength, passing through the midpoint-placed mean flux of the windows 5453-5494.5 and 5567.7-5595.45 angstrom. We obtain -0.017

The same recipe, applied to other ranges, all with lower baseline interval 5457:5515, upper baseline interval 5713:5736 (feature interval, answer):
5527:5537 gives 0.034 mag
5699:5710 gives 0.068 mag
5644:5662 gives 0.022 mag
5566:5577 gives 0.018 mag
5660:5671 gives 0.018 mag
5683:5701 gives 0.035 mag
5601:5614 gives 0.010 mag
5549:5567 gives -0.007 mag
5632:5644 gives 0.005 mag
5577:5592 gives 0.037 mag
